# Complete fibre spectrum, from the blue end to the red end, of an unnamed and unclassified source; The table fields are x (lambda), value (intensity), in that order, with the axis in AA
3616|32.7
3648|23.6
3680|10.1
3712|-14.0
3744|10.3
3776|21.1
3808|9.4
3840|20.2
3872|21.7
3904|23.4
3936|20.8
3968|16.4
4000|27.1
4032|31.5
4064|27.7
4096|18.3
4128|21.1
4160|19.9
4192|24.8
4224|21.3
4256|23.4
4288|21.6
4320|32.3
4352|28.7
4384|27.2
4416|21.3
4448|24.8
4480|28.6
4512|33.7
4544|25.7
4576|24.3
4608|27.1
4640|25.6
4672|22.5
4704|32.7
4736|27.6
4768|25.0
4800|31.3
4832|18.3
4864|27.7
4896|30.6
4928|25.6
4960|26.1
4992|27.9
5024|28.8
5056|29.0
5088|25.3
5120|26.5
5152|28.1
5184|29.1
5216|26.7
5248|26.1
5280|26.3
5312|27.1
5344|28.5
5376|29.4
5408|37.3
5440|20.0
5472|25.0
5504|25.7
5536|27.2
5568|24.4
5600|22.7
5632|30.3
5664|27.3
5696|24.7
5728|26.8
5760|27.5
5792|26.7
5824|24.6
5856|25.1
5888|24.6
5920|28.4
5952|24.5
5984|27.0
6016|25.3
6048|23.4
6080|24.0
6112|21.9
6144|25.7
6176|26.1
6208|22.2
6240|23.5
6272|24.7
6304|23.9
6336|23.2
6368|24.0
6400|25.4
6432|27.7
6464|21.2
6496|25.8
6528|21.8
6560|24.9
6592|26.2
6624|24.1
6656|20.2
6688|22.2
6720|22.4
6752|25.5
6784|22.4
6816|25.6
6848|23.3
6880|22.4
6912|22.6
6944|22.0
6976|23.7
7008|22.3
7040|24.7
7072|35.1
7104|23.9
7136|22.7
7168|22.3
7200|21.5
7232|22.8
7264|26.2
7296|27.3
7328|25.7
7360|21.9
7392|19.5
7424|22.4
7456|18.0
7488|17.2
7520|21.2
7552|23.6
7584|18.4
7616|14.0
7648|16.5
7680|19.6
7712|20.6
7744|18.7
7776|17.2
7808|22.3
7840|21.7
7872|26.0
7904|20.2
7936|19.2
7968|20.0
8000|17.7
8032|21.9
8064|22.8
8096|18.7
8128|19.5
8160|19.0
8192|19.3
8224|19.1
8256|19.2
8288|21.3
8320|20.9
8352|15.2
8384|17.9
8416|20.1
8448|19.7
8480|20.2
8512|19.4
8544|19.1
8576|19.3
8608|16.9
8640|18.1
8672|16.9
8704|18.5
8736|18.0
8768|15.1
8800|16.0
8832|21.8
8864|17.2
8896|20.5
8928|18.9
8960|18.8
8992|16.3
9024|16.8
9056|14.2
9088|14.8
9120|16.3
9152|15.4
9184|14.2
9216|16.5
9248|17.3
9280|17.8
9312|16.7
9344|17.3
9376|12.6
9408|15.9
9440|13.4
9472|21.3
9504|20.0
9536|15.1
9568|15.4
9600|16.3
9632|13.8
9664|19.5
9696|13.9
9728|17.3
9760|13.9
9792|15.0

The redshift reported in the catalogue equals 0.077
